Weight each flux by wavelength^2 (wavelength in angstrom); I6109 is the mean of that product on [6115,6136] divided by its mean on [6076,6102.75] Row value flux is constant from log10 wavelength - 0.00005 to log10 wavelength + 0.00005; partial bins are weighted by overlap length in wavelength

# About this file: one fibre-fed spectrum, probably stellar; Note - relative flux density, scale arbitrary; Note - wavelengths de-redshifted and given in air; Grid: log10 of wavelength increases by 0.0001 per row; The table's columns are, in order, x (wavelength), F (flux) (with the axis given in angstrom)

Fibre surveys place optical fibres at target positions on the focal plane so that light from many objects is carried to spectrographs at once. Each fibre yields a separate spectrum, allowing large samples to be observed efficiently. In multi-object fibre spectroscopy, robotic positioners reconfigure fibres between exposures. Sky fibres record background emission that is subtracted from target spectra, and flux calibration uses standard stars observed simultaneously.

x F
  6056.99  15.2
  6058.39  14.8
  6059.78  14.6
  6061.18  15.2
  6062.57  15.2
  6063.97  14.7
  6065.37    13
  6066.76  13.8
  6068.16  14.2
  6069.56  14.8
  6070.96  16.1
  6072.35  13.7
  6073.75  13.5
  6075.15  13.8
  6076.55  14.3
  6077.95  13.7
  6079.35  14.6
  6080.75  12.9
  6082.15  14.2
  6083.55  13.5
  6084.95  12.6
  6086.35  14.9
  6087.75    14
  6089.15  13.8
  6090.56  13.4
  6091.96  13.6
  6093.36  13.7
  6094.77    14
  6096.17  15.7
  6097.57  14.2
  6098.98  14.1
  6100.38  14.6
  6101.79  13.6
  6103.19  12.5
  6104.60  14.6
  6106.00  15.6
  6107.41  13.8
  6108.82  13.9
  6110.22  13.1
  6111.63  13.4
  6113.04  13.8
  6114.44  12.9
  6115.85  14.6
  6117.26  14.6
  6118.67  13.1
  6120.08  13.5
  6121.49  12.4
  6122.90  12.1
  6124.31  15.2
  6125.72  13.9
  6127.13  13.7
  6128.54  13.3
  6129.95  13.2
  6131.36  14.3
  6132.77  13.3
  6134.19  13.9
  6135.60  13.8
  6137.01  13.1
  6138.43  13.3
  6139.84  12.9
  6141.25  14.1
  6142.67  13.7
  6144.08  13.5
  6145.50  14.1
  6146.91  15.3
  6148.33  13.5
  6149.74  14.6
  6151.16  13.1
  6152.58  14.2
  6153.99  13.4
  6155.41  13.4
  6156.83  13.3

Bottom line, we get 0.99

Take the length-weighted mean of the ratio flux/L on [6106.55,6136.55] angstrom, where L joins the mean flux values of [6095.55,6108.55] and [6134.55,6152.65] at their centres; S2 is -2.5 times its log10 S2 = 0.03 mag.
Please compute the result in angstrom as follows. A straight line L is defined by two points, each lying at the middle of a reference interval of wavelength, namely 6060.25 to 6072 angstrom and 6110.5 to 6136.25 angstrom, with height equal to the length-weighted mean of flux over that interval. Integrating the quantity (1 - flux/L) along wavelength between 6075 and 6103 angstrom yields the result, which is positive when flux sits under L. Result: 0.51 angstrom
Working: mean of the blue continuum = 14.6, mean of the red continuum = 13.6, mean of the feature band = 13.9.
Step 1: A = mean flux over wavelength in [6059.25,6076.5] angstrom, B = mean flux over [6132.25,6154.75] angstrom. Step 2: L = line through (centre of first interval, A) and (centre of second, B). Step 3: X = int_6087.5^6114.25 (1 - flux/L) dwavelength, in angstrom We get 0.28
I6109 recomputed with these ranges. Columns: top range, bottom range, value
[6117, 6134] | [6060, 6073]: 0.95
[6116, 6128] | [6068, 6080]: 0.97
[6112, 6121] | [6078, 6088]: 1.00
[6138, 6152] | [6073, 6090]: 1.02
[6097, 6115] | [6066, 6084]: 0.99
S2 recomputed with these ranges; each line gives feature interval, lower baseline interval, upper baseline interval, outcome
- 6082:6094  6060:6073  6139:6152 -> 0.05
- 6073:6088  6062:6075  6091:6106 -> 0.03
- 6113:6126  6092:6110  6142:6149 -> 0.04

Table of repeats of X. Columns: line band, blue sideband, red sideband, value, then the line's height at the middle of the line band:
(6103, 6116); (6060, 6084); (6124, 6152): 0.1 angstrom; 14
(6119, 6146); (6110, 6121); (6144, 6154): 0.6 angstrom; 13.8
